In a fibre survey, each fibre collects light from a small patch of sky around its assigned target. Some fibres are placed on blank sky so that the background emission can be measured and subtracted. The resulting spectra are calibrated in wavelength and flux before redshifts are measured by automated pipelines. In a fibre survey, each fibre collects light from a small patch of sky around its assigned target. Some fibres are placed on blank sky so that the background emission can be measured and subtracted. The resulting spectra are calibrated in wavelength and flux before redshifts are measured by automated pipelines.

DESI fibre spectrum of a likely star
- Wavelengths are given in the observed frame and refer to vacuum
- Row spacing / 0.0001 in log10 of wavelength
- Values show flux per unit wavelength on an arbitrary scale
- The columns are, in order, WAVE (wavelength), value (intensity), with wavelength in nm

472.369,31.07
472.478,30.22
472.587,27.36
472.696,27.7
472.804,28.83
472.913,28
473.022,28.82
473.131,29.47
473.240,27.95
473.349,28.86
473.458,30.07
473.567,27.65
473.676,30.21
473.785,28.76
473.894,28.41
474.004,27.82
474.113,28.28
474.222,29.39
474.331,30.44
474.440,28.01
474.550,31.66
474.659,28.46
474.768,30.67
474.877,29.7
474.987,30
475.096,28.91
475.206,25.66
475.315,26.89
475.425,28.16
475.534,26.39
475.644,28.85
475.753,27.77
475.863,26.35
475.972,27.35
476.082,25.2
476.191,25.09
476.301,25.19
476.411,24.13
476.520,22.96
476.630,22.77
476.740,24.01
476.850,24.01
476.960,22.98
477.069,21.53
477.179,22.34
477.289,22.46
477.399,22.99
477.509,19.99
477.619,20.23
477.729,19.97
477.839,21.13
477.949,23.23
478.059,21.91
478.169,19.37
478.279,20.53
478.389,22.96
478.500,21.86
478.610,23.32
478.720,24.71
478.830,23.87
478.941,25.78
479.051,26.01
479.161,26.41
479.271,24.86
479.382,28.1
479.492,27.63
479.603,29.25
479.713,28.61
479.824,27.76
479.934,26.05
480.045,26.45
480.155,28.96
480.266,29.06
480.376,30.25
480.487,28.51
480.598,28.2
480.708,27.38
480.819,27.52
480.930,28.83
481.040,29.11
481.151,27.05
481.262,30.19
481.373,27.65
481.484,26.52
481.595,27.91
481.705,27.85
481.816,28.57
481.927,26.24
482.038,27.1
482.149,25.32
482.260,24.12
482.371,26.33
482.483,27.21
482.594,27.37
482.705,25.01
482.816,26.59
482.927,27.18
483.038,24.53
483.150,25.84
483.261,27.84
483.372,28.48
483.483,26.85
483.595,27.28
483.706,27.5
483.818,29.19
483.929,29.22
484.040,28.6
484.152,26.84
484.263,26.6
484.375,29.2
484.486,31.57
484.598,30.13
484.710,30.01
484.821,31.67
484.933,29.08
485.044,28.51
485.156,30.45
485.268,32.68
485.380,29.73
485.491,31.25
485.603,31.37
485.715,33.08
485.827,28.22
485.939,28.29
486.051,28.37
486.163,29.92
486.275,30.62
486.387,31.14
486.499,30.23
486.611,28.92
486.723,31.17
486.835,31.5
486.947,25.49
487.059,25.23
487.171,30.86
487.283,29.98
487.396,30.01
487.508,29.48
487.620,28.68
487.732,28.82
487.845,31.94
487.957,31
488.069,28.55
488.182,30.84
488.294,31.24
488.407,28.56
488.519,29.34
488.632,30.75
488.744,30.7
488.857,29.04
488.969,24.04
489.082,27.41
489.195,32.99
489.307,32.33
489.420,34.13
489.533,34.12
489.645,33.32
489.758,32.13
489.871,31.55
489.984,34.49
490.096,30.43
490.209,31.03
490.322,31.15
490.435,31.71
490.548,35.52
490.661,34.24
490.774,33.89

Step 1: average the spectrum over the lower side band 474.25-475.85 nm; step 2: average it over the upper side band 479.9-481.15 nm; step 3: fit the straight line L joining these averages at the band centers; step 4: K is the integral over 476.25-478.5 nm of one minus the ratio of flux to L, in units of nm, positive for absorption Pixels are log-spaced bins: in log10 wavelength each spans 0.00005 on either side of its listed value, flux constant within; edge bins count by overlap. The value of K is 0.49 nm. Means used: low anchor 28.6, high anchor 28.2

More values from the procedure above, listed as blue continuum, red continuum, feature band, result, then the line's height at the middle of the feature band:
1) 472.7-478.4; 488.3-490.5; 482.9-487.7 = 0.067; 29.6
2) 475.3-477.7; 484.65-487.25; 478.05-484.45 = 0.088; 27.1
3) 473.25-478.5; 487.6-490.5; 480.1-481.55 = -0.041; 27.6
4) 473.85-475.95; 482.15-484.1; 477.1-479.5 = 0.412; 27.9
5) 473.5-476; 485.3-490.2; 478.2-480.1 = 0.239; 29.1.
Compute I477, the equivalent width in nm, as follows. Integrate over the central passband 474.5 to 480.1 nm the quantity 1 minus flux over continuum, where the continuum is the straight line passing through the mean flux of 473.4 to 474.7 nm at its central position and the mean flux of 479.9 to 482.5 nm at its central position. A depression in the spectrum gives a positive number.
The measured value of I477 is 0.65 nm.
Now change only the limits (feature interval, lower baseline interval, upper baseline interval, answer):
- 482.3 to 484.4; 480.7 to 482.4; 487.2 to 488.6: 0.07 nm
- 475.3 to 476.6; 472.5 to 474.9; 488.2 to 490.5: 0.14 nm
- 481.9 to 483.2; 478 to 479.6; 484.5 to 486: 0.08 nm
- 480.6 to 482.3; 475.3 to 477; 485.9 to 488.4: 0.00 nm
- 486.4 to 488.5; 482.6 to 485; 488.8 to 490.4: 0.03 nm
